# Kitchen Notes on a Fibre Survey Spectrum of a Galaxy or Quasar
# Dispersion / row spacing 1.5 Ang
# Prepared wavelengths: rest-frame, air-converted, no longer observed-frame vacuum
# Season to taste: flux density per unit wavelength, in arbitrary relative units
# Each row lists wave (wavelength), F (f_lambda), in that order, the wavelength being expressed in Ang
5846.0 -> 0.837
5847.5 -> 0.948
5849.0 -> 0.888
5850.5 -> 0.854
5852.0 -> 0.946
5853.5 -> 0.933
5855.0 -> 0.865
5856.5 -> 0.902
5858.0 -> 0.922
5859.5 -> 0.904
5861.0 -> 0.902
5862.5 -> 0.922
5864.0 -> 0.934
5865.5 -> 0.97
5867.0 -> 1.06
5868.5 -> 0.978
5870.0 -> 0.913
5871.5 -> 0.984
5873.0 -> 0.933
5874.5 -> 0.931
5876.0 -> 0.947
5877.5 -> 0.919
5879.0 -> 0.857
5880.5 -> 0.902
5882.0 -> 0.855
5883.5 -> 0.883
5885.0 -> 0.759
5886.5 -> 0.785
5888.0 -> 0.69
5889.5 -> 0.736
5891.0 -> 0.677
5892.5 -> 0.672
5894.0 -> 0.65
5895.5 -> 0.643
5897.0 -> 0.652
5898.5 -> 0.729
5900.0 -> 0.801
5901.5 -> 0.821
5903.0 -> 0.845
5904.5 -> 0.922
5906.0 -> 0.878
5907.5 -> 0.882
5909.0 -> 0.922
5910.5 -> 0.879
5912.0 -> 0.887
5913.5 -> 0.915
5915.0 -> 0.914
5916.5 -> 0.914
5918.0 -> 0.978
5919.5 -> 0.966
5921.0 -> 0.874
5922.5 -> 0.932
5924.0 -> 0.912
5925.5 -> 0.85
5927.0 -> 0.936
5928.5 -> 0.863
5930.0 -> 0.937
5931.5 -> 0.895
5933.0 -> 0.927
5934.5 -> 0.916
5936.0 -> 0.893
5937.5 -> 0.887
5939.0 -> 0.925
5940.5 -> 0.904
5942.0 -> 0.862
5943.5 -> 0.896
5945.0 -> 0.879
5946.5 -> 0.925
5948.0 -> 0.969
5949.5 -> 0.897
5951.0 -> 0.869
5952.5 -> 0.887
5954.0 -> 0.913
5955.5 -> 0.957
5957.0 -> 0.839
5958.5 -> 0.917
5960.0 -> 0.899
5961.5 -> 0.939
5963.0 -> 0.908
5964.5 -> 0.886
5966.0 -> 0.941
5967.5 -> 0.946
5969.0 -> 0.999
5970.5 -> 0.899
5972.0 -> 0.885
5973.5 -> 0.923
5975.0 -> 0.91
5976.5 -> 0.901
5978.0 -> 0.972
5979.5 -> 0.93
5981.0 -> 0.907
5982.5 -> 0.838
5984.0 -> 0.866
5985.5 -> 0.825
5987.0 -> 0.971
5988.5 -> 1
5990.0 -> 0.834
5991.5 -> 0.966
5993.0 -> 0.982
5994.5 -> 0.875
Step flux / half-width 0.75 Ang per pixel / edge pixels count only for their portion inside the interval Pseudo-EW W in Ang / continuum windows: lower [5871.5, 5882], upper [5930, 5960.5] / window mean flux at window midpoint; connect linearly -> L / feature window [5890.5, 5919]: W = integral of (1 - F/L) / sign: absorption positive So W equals 2.8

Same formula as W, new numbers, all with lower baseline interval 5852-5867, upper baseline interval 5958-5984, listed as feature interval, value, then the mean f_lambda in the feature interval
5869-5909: 4.4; 0.821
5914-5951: 0.4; 0.91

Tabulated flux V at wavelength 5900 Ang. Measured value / 0.801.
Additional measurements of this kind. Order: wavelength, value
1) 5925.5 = 0.85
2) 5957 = 0.839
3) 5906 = 0.878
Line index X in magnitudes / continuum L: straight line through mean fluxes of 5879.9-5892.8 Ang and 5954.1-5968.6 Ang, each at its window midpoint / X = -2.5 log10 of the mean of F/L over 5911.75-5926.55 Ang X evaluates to -0.10 mag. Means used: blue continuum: 0.775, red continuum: 0.917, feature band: 0.916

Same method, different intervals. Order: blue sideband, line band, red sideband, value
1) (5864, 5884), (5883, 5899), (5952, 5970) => 0.29 mag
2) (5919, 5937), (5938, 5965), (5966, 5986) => 0.01 mag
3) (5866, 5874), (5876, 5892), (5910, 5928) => 0.18 mag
